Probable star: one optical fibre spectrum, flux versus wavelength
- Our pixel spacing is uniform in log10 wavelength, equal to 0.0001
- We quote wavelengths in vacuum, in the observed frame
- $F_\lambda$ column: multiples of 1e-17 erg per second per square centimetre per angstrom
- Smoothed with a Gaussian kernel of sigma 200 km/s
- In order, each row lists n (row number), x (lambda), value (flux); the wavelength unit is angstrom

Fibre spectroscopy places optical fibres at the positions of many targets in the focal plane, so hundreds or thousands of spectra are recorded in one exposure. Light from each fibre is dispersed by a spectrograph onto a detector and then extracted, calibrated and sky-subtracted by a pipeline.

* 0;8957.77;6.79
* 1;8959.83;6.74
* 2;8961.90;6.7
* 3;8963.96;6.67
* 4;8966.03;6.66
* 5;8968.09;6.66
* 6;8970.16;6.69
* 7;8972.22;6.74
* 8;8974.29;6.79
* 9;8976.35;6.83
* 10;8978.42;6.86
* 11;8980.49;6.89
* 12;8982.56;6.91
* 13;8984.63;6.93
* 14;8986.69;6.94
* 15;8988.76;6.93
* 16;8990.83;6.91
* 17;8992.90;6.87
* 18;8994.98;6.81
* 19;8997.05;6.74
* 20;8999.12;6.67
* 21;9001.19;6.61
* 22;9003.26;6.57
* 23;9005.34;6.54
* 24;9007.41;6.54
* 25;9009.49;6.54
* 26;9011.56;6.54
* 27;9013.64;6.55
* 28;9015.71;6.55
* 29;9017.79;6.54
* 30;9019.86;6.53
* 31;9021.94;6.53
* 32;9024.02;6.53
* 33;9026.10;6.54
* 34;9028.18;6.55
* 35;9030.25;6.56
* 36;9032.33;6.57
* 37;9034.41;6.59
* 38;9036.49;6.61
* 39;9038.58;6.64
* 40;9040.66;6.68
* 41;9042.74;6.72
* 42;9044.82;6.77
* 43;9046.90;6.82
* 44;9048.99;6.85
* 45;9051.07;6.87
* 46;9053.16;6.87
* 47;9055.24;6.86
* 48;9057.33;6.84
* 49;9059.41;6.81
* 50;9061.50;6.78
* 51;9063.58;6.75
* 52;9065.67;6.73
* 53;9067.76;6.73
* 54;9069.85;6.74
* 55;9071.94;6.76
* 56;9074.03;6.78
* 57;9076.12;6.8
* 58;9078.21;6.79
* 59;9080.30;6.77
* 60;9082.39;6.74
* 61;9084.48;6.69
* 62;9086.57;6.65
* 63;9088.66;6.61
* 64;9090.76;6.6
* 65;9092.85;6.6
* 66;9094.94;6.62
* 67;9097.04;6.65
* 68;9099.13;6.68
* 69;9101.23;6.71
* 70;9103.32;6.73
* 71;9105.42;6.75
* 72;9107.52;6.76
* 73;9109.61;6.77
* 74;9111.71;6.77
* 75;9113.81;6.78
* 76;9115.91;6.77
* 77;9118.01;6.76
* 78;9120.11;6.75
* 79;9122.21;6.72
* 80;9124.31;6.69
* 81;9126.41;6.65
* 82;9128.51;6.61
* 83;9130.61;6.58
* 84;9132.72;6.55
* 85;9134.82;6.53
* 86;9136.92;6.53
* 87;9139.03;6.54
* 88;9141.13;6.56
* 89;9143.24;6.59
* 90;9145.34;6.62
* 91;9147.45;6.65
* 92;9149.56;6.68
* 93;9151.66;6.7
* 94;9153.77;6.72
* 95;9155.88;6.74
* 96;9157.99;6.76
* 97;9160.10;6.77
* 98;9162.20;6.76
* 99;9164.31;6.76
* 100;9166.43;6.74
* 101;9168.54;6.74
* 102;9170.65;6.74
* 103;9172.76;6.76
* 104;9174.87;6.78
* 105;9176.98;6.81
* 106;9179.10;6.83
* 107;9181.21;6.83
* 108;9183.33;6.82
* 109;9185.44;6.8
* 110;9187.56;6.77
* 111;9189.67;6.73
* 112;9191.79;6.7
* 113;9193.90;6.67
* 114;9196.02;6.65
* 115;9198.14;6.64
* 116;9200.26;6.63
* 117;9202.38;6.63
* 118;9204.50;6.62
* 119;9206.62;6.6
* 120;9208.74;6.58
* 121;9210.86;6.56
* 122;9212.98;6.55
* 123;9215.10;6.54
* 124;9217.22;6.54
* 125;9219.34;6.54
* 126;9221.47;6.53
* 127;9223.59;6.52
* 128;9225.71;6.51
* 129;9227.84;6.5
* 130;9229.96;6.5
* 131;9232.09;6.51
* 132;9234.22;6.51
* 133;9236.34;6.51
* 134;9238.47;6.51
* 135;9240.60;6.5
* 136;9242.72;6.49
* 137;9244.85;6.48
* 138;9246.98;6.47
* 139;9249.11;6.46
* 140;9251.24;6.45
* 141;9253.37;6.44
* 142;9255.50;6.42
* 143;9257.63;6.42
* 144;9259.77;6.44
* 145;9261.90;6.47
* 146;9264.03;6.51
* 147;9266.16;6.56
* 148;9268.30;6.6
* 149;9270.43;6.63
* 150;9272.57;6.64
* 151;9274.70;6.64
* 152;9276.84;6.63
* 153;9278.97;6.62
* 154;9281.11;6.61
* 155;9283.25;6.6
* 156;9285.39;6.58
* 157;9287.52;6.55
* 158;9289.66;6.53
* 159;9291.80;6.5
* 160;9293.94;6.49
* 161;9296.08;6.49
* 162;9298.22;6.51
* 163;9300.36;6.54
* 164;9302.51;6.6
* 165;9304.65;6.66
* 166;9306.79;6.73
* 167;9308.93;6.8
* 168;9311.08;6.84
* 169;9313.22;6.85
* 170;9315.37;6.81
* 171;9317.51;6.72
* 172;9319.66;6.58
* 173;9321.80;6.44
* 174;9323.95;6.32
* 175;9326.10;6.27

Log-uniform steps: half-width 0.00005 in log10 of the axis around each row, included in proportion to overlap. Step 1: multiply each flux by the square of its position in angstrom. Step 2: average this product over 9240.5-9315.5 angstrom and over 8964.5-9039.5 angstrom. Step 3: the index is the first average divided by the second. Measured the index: 1.05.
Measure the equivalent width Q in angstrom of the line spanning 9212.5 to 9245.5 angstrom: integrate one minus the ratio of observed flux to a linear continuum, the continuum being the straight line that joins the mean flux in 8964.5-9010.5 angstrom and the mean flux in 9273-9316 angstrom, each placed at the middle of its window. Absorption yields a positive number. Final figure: 0.7 angstrom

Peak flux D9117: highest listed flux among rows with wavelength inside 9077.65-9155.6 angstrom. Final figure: 6.79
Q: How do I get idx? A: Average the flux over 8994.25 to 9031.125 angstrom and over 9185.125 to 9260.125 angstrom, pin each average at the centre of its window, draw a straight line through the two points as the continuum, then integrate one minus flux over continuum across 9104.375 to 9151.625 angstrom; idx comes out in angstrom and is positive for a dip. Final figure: -0.7 angstrom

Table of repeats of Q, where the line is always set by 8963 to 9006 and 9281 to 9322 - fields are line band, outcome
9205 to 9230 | 0.5 angstrom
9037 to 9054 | -0.1 angstrom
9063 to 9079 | -0.1 angstrom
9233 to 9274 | 0.9 angstrom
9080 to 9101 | 0.2 angstrom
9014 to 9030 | 0.5 angstrom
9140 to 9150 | 0.1 angstrom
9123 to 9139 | 0.3 angstrom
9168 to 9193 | -0.3 angstrom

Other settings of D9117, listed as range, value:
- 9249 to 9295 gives 6.64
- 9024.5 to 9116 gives 6.87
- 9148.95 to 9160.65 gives 6.77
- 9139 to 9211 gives 6.83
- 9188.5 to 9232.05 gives 6.73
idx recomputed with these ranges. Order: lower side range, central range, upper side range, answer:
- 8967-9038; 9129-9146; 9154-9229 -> 0.3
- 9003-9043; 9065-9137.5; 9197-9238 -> -1.5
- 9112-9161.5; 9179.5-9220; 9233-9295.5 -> -0.4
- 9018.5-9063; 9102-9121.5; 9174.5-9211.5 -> -0.2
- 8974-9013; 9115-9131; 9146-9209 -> 0.1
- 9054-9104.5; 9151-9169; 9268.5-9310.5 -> -0.2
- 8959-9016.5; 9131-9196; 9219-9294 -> -1.1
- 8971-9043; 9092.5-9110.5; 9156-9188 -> 0.1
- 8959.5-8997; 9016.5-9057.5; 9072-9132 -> 0.5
